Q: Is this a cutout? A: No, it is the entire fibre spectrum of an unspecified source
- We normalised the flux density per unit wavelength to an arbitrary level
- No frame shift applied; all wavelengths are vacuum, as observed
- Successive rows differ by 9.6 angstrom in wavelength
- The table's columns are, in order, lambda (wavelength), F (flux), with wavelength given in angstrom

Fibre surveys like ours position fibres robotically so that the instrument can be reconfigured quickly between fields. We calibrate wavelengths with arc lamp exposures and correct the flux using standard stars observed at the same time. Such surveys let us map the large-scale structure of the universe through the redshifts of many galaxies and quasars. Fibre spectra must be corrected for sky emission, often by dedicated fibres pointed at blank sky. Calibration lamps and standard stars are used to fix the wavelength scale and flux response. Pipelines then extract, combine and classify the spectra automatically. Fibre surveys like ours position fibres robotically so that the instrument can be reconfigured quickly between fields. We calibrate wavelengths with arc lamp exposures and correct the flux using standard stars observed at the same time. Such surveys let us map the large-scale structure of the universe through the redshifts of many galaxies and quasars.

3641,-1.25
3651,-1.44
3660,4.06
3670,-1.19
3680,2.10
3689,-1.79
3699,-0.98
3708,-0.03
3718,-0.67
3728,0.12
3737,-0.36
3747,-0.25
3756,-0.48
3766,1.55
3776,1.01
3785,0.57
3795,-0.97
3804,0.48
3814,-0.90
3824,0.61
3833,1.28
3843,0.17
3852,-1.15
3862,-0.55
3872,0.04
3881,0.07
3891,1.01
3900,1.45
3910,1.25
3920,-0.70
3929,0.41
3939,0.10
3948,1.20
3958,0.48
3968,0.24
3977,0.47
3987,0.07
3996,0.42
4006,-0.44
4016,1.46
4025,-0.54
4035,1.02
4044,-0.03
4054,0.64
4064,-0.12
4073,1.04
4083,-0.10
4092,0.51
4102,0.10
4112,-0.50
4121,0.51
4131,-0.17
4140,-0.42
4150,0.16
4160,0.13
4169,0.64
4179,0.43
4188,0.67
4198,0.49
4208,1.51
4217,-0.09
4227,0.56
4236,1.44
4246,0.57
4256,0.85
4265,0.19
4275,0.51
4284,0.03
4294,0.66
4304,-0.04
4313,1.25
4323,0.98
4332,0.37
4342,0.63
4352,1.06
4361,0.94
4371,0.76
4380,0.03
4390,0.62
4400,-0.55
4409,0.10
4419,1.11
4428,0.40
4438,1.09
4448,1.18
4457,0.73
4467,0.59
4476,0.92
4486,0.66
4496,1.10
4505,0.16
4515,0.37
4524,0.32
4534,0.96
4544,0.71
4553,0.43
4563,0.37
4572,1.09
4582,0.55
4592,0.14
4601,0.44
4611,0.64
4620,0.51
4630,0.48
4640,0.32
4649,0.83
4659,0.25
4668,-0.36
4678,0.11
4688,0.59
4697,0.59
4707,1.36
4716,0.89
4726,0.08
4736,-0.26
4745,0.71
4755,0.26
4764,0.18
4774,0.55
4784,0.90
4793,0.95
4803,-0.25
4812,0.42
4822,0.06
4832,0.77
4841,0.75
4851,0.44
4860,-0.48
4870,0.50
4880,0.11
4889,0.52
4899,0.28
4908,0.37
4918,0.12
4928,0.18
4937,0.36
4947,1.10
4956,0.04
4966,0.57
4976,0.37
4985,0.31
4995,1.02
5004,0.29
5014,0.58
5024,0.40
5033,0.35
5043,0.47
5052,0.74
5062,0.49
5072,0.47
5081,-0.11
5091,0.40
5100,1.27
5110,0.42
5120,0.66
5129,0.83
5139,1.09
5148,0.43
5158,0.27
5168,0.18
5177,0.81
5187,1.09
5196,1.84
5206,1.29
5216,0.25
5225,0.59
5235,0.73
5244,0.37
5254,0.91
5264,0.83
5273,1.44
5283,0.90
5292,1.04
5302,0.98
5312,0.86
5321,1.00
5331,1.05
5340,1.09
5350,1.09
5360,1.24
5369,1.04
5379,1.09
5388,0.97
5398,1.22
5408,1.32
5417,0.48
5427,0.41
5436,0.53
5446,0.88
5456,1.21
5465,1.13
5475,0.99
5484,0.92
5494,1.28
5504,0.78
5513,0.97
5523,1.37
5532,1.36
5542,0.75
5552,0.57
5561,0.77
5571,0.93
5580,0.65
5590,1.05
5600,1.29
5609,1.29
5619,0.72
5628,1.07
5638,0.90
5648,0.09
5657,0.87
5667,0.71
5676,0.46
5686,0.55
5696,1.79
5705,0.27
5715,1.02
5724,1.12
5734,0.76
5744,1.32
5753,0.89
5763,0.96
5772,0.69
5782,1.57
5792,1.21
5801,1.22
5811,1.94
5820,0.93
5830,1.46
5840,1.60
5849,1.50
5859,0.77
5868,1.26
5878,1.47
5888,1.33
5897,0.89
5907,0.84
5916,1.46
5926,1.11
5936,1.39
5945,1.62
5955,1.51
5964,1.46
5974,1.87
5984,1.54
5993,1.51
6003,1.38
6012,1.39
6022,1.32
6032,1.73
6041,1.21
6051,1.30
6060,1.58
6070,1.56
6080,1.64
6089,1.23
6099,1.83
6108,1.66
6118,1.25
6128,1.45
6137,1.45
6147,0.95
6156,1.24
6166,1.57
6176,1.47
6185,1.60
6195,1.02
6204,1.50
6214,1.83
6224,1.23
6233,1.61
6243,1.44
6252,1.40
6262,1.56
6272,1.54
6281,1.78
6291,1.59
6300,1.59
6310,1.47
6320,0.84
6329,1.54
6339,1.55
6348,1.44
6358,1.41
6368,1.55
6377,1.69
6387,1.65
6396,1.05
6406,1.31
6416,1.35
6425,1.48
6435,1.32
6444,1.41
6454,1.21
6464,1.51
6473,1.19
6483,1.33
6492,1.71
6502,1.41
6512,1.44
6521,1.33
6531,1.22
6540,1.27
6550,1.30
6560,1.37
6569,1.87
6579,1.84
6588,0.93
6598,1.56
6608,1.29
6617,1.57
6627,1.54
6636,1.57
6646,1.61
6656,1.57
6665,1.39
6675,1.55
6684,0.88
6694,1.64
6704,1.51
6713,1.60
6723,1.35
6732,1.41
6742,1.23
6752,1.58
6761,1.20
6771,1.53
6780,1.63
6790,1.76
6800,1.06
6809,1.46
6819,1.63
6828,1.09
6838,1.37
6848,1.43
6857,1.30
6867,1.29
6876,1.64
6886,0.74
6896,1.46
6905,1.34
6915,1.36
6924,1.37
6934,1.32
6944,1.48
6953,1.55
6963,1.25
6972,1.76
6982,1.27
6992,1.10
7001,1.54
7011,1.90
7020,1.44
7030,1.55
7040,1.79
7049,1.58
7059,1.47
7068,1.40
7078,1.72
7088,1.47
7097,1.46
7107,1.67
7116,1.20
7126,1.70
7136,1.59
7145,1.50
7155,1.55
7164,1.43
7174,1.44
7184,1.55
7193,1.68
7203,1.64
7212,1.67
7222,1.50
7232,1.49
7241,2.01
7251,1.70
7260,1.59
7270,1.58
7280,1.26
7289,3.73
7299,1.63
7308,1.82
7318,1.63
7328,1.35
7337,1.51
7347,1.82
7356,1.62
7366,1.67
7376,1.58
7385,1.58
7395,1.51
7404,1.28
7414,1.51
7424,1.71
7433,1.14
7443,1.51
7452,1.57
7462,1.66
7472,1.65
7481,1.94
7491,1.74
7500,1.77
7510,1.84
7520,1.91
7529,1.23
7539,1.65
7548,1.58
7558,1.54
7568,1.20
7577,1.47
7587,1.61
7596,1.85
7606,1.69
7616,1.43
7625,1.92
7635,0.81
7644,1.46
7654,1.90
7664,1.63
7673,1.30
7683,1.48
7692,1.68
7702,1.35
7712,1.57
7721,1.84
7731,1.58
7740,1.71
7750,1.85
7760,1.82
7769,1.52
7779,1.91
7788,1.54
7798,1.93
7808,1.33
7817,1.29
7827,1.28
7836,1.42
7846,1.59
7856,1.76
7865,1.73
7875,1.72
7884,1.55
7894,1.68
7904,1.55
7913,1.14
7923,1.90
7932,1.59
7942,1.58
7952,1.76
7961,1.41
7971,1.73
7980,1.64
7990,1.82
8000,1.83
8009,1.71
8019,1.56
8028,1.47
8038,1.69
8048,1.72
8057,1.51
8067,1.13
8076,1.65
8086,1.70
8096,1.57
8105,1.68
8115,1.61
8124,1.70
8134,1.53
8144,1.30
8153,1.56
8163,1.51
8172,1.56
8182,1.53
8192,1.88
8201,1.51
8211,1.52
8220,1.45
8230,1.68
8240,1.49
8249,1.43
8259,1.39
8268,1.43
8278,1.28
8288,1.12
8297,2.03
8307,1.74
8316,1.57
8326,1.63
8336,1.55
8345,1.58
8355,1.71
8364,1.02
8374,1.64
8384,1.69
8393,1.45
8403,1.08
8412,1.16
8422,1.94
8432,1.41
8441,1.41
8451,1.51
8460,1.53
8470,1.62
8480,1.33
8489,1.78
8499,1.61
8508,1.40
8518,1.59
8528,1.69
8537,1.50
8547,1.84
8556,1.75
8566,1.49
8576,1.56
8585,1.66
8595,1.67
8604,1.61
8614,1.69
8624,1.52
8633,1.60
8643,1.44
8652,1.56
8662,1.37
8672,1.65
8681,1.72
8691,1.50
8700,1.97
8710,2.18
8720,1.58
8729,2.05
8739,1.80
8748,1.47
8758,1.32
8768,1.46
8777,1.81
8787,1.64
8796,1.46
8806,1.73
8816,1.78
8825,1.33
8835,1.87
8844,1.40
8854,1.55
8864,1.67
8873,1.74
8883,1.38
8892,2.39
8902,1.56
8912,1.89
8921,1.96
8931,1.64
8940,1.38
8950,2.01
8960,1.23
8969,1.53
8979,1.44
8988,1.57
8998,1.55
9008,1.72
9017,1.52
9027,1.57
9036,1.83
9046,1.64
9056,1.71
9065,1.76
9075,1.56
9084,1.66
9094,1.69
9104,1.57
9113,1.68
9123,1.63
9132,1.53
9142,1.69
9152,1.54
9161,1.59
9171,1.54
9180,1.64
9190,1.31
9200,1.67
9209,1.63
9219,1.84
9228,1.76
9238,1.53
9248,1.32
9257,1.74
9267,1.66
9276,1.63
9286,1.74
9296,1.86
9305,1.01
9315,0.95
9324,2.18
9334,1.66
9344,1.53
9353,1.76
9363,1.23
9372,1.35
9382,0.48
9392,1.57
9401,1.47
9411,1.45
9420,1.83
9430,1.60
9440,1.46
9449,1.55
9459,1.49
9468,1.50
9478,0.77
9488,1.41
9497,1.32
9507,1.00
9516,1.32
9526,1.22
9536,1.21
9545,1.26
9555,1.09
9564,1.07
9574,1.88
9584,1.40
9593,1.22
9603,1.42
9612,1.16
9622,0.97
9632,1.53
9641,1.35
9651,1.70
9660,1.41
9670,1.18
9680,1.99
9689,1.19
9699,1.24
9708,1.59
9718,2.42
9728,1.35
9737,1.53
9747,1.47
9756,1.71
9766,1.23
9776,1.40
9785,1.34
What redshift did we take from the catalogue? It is 0.33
